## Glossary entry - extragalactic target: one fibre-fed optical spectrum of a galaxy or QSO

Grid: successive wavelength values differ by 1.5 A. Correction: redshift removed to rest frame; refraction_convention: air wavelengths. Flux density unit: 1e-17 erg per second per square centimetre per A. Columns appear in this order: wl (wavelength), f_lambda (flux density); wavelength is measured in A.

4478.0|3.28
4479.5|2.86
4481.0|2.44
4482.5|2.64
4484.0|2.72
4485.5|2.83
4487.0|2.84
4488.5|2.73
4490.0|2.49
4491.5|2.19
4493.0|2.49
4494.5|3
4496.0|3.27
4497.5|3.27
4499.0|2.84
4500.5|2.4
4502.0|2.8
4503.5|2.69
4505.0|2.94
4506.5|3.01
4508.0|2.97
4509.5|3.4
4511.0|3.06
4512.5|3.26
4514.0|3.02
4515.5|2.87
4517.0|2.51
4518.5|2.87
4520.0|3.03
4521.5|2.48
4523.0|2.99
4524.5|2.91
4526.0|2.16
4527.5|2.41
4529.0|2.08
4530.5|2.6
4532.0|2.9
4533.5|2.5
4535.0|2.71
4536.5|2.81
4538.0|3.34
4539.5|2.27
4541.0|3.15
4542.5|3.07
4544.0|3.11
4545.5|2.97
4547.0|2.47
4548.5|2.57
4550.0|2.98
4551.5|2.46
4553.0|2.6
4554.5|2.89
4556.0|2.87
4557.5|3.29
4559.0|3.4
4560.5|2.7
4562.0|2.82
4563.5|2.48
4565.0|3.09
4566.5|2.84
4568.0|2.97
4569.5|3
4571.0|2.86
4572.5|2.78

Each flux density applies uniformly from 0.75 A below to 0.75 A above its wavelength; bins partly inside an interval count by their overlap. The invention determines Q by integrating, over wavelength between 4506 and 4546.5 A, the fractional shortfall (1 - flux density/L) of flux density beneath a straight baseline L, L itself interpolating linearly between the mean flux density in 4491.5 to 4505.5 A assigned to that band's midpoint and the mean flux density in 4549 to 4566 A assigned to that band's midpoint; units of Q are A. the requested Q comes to 0.2 A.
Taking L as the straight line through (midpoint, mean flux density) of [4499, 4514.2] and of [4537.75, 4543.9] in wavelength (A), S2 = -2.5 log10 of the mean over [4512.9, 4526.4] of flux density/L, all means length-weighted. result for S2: 0.06 mag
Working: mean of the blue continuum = 2.95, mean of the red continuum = 2.94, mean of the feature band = 2.79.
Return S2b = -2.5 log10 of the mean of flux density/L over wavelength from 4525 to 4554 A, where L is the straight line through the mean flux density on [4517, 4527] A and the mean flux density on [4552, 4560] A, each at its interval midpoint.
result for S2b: 0.062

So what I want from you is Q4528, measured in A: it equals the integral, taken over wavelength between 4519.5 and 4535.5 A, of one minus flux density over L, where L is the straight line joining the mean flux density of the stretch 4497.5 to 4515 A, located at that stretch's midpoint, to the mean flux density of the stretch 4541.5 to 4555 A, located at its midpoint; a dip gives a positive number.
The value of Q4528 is 1.5 A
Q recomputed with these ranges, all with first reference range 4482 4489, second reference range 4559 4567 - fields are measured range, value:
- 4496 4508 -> -0.5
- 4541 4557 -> 0.0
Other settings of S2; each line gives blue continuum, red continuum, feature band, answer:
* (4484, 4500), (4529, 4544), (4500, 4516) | -0.06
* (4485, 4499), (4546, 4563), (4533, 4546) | -0.03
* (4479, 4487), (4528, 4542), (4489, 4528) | -0.05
